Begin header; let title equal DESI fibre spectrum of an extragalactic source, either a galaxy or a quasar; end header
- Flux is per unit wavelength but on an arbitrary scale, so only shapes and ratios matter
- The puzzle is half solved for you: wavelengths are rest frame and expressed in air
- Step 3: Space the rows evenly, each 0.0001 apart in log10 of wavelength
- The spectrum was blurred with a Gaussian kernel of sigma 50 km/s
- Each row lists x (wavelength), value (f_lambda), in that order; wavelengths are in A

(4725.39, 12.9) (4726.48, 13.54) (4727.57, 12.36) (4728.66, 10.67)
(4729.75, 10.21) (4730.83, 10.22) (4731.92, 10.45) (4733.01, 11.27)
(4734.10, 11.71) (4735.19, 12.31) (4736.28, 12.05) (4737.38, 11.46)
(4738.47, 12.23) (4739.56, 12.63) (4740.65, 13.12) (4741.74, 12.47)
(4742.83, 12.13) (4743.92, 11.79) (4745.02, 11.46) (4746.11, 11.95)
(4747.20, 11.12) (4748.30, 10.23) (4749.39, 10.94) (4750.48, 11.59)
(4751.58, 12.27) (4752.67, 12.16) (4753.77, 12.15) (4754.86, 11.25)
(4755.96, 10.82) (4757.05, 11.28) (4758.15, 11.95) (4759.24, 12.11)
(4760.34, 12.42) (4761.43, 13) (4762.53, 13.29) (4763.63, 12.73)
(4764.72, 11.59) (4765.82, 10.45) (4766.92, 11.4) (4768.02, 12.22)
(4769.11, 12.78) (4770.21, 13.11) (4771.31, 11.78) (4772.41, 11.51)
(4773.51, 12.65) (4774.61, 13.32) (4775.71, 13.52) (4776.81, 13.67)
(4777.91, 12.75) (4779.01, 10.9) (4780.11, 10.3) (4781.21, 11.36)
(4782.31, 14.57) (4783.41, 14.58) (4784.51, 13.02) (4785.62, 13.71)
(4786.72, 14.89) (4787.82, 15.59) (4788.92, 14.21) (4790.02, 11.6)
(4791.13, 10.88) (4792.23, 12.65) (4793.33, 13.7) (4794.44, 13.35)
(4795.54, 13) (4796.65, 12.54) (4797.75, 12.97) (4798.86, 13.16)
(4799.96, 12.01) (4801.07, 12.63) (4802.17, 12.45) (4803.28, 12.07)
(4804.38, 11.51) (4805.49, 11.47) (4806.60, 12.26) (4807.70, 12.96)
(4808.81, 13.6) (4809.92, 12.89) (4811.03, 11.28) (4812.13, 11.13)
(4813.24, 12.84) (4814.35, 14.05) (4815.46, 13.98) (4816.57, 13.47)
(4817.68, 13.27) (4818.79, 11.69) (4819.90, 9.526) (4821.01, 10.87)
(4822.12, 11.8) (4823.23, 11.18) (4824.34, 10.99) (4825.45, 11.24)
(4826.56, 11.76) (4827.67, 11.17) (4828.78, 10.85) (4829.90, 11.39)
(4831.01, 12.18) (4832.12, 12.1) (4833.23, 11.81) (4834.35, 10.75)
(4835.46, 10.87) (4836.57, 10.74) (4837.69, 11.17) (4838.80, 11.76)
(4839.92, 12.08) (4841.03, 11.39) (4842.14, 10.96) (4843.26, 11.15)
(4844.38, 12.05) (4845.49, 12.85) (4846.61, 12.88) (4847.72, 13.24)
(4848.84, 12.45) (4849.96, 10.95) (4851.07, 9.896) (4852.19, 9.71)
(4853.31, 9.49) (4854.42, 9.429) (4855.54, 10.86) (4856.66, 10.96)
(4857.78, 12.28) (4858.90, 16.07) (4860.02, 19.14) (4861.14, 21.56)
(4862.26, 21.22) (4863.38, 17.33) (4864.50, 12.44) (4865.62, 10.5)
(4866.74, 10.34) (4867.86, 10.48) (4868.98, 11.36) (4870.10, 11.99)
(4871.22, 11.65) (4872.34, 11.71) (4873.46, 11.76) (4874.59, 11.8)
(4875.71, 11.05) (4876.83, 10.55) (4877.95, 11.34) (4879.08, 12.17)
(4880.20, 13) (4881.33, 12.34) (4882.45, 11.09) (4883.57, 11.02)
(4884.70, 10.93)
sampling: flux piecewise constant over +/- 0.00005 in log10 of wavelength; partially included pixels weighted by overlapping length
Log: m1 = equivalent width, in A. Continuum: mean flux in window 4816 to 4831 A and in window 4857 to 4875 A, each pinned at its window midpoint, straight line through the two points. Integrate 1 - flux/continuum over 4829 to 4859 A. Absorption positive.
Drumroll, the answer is 2.73 A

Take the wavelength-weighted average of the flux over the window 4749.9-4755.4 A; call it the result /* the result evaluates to 11.9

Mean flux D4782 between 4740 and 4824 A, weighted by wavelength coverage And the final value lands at 12.4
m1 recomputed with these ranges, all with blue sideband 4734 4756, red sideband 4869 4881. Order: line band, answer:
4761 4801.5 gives -3.3 A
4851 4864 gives -2.7 A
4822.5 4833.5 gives 0.3 A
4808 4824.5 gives -0.6 A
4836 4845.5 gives 0.2 A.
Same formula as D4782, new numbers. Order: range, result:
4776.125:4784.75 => 12.7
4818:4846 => 11.4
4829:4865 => 12.6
